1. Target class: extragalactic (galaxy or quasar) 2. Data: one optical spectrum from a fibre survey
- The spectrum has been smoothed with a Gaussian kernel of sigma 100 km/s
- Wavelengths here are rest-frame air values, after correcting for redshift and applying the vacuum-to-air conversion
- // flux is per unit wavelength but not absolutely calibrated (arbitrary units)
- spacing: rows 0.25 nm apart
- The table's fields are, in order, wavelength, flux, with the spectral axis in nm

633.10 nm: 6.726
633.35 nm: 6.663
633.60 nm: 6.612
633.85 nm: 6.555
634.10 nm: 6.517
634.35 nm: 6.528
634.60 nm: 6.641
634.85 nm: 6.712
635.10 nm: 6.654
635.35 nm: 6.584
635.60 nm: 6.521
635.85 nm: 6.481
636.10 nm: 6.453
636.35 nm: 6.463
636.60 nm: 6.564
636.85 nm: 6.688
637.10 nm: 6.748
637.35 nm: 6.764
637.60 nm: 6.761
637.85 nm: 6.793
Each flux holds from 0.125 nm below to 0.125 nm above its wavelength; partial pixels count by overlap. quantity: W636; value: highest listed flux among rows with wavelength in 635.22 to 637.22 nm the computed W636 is 6.748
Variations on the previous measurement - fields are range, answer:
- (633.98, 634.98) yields 6.712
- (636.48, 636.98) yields 6.688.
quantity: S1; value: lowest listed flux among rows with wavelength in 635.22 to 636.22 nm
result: 6.453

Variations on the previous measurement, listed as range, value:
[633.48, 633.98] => 6.555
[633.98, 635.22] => 6.517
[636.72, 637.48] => 6.688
